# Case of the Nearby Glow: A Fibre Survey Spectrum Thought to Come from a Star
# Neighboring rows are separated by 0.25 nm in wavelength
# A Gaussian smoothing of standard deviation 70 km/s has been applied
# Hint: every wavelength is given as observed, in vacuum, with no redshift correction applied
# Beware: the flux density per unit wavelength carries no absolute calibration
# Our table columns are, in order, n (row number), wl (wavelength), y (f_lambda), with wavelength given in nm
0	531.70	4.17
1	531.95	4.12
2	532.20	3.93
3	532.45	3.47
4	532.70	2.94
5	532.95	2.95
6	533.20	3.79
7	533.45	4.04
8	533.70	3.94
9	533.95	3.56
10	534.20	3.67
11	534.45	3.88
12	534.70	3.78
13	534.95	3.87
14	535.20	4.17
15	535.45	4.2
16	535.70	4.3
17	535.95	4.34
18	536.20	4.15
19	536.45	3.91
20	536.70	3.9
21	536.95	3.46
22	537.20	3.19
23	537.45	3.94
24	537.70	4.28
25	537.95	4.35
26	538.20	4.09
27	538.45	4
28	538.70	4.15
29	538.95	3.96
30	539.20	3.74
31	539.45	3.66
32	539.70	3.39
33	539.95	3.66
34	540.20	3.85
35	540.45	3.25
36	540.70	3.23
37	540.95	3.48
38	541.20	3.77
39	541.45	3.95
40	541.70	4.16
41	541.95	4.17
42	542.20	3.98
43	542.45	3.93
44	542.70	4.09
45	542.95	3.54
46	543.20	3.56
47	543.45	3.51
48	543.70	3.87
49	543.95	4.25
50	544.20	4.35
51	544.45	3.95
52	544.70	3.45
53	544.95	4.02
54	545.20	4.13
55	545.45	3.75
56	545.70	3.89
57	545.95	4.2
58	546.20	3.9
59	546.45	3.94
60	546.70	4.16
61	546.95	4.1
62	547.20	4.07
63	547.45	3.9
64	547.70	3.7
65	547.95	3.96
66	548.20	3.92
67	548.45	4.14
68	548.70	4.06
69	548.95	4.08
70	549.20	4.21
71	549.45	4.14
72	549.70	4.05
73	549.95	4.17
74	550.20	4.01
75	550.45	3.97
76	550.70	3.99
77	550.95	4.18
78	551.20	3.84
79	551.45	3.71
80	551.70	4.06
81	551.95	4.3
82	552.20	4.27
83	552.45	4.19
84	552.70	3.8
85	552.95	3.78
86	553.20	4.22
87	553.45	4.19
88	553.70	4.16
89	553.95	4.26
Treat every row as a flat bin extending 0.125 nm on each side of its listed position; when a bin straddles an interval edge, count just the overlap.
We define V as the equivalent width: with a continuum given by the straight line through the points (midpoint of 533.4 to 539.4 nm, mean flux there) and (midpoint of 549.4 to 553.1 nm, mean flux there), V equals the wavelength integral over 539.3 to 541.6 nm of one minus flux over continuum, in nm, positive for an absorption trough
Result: 0.22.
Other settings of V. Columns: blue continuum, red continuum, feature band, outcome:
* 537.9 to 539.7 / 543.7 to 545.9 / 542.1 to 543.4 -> 0.05 nm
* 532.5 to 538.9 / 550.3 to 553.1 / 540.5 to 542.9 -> 0.06 nm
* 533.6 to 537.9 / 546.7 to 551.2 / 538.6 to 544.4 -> 0.24 nm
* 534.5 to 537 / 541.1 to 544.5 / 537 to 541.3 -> 0.24 nm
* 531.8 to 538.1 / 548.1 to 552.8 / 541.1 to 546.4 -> 0.06 nm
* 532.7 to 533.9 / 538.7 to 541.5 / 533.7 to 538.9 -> -0.49 nm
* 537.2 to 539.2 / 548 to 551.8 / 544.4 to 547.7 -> 0.07 nm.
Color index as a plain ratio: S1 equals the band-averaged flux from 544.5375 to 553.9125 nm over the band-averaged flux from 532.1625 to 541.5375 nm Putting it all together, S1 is 1.1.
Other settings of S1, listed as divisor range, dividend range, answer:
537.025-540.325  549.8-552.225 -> 1.05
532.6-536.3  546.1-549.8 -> 1.05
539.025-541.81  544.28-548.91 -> 1.09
